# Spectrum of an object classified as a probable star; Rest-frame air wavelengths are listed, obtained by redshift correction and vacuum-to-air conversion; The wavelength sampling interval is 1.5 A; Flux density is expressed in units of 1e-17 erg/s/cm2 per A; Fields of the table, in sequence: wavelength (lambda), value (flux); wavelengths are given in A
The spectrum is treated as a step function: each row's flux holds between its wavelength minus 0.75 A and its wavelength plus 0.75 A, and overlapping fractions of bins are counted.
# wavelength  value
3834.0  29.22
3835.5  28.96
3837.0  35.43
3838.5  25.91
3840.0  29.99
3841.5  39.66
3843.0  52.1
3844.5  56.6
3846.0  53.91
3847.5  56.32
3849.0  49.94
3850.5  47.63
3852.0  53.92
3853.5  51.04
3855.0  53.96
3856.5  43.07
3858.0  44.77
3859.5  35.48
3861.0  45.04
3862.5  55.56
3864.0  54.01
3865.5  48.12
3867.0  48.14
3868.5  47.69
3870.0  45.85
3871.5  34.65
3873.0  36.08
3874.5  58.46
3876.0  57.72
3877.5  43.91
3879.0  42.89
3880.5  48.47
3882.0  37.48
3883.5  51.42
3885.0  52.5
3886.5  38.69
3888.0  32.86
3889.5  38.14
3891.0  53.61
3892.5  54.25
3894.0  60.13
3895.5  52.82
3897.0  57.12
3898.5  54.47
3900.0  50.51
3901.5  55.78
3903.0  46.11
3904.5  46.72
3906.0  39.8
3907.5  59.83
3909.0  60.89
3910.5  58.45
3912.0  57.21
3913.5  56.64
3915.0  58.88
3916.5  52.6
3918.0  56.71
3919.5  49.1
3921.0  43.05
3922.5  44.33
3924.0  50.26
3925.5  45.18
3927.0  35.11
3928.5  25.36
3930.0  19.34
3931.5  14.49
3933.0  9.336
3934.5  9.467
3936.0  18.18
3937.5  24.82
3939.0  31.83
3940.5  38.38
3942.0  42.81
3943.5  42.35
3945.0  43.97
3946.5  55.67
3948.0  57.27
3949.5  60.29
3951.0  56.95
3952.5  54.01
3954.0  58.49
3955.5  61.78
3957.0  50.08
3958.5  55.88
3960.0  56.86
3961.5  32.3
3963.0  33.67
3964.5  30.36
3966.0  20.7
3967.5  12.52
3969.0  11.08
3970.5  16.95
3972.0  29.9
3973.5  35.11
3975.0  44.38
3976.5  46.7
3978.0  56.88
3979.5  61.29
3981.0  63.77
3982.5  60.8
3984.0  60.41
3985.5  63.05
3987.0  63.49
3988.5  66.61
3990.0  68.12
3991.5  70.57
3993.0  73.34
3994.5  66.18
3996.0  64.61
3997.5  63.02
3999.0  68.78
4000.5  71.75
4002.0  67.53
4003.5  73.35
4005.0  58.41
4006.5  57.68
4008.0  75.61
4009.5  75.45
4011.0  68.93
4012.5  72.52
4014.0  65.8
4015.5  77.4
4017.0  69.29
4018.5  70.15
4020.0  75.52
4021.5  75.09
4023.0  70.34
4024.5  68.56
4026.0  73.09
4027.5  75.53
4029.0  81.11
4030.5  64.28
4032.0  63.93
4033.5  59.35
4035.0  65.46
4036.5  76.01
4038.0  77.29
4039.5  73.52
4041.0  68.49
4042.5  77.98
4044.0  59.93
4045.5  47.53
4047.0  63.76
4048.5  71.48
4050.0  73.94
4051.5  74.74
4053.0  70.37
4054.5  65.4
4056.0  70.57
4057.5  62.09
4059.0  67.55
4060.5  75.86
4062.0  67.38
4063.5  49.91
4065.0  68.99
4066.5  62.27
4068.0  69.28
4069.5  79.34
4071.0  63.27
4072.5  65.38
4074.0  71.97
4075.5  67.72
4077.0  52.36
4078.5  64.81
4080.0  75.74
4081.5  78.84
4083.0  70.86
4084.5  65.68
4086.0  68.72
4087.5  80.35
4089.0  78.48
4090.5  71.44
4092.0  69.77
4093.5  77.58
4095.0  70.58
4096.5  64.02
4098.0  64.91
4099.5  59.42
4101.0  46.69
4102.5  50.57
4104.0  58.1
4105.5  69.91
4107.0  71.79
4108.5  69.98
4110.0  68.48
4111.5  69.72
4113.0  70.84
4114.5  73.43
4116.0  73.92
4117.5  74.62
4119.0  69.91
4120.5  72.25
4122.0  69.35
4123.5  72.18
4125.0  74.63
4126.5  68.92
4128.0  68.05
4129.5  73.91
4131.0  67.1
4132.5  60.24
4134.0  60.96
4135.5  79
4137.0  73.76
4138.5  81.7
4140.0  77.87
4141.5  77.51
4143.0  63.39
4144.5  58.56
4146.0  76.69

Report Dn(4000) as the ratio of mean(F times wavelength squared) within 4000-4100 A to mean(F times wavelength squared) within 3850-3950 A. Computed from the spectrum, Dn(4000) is 1.65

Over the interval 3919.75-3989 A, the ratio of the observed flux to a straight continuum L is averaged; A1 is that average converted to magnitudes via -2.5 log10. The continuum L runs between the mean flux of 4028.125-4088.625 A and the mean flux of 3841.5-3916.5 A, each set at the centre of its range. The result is 0.357 mag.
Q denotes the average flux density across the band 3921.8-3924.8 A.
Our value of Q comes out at 47.3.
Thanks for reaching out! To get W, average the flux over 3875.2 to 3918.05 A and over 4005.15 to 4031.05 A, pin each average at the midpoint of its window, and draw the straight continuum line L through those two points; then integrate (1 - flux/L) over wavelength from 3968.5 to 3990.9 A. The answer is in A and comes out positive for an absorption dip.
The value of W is 5.0 A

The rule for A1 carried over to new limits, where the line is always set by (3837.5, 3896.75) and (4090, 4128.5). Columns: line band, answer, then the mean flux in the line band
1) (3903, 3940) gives 0.26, 40.4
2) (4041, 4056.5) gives -0.08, 67.6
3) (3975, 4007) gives -0.10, 63.7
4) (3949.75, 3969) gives 0.27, 42.8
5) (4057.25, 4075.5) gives -0.05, 67.1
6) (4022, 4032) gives -0.18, 71.6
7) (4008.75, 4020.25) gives -0.20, 71.7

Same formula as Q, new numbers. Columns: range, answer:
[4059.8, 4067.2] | 64.8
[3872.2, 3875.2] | 46.9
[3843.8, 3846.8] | 55.3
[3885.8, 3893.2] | 43.5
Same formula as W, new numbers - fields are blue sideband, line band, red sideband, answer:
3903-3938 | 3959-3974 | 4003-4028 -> 7.3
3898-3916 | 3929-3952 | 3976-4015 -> 9.2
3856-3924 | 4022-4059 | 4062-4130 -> -3.4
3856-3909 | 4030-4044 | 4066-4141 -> -1.4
